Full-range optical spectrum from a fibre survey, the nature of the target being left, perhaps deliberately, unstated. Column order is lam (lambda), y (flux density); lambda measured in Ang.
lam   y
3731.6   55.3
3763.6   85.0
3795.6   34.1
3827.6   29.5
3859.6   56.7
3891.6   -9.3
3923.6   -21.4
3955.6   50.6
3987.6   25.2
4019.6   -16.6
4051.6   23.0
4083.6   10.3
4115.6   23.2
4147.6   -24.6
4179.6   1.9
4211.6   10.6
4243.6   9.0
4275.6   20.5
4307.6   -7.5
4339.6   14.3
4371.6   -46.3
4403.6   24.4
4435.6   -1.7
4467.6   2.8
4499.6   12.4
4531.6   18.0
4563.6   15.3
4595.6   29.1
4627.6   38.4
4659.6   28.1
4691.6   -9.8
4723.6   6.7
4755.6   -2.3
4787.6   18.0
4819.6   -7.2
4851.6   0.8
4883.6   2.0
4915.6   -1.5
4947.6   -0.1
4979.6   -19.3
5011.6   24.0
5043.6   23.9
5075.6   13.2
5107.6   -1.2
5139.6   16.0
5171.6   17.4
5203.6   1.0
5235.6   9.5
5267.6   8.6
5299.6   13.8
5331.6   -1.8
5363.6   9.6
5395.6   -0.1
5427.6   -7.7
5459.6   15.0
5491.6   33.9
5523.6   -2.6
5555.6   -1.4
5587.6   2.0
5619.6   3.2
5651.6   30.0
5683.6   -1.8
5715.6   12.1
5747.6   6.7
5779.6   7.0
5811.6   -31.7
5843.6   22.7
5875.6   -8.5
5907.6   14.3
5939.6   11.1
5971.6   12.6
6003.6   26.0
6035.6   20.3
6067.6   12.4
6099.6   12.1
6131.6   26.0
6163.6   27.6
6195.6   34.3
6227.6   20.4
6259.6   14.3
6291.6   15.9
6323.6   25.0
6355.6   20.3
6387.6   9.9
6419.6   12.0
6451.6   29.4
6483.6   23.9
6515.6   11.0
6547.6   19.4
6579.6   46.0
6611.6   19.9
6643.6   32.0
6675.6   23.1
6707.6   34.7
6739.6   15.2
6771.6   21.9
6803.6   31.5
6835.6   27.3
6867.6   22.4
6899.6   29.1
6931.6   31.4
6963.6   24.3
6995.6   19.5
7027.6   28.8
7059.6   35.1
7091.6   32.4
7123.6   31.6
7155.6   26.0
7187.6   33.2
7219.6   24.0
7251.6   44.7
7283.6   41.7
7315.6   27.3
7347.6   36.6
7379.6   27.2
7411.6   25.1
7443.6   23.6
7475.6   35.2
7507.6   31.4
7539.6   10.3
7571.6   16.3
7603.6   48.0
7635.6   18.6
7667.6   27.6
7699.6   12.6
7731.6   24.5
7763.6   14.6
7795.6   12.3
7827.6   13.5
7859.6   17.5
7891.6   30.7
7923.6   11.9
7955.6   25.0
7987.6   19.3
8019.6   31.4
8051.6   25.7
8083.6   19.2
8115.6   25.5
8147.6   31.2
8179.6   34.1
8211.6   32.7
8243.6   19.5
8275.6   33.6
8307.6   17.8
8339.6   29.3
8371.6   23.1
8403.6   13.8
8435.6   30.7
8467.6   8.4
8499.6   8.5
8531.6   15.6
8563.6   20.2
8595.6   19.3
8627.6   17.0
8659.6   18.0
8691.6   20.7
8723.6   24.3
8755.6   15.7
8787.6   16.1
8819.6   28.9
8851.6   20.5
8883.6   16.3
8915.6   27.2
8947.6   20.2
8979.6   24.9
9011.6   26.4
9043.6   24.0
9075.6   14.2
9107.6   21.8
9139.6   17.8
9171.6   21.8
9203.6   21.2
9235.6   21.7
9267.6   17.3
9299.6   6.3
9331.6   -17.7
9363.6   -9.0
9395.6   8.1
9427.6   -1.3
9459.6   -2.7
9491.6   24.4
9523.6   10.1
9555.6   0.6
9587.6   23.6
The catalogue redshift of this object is 0.76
